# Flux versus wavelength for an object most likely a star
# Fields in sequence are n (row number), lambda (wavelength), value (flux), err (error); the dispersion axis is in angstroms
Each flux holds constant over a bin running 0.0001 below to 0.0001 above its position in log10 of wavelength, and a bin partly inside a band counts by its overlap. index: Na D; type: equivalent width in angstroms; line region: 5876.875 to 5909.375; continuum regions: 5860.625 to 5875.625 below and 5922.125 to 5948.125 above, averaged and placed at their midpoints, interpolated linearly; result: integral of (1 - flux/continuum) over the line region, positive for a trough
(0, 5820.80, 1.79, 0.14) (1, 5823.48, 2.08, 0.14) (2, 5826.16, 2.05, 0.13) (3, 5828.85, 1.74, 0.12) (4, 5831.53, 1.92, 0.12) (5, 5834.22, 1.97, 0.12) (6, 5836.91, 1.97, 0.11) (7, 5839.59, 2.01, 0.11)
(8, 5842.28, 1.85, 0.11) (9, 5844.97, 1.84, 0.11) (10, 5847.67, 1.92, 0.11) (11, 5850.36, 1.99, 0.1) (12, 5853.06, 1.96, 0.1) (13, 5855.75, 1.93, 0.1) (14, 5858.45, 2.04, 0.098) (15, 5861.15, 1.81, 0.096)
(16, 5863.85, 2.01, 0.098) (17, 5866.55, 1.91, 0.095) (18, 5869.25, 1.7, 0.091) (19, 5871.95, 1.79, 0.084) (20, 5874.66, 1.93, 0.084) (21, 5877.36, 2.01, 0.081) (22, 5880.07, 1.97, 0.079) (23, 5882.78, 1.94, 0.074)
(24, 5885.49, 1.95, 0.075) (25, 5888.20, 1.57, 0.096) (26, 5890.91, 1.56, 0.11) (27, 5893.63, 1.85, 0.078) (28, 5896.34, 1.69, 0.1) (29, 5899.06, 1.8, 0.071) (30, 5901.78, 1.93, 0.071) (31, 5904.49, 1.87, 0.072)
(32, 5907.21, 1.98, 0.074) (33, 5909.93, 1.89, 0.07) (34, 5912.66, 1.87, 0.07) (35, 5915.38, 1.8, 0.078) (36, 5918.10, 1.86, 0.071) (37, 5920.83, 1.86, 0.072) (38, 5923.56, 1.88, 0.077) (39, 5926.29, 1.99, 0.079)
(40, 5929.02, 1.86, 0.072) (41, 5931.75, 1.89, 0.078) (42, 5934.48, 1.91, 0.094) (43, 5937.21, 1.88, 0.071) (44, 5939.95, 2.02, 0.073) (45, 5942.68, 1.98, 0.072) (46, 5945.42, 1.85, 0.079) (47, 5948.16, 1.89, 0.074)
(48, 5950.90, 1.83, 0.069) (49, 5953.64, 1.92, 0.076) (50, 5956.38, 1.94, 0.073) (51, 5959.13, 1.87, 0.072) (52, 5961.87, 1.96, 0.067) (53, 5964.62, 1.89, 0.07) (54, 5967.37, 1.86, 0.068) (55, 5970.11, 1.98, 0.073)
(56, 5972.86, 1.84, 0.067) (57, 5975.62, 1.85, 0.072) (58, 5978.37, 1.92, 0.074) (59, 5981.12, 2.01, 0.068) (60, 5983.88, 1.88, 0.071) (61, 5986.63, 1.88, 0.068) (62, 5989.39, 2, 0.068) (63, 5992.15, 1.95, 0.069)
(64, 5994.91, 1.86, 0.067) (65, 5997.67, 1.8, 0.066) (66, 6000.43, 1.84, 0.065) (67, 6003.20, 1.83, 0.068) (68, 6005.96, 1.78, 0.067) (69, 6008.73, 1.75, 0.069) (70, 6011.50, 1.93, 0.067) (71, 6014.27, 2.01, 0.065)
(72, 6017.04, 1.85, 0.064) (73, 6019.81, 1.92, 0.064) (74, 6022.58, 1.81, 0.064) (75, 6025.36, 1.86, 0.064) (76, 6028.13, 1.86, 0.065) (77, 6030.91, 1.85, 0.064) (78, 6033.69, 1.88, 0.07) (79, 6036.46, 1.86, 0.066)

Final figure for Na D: 0.7 angstroms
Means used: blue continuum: 1.86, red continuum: 1.92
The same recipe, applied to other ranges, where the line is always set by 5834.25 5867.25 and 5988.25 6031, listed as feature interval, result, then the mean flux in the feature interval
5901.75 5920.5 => 0.30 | 1.88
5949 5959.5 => 0.01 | 1.89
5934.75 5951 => -0.14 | 1.91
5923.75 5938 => -0.01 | 1.91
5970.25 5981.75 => -0.14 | 1.91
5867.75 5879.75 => 0.38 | 1.87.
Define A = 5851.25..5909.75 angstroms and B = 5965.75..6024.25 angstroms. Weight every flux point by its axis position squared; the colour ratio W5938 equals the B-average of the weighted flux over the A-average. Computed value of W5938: 1.0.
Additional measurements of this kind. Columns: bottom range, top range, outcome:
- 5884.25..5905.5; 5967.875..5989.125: 1.11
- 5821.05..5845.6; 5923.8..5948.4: 1.03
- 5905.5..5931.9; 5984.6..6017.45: 1.02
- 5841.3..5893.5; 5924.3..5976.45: 1.04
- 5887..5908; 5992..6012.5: 1.07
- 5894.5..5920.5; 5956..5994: 1.06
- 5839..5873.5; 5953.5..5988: 1.04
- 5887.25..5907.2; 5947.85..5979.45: 1.09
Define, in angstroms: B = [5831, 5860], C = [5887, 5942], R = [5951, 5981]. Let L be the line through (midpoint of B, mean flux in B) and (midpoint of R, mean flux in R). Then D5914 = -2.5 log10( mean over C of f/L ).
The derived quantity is 0.04 mag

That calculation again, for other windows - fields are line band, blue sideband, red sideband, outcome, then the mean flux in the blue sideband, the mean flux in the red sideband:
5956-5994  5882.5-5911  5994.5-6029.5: -0.04 mag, 1.82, 1.85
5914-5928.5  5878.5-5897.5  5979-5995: -0.02 mag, 1.79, 1.94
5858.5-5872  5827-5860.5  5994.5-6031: 0.03 mag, 1.93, 1.85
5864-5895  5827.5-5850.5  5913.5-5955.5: 0.04 mag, 1.91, 1.9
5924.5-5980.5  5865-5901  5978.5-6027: -0.03 mag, 1.82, 1.88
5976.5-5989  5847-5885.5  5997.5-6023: -0.03 mag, 1.92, 1.86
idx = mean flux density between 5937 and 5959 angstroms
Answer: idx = 1.91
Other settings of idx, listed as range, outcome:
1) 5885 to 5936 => 1.84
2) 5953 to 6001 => 1.9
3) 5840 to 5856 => 1.92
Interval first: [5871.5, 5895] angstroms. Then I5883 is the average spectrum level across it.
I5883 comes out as 1.84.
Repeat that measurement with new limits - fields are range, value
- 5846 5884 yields 1.92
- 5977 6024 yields 1.88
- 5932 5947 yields 1.92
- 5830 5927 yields 1.88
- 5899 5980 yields 1.9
